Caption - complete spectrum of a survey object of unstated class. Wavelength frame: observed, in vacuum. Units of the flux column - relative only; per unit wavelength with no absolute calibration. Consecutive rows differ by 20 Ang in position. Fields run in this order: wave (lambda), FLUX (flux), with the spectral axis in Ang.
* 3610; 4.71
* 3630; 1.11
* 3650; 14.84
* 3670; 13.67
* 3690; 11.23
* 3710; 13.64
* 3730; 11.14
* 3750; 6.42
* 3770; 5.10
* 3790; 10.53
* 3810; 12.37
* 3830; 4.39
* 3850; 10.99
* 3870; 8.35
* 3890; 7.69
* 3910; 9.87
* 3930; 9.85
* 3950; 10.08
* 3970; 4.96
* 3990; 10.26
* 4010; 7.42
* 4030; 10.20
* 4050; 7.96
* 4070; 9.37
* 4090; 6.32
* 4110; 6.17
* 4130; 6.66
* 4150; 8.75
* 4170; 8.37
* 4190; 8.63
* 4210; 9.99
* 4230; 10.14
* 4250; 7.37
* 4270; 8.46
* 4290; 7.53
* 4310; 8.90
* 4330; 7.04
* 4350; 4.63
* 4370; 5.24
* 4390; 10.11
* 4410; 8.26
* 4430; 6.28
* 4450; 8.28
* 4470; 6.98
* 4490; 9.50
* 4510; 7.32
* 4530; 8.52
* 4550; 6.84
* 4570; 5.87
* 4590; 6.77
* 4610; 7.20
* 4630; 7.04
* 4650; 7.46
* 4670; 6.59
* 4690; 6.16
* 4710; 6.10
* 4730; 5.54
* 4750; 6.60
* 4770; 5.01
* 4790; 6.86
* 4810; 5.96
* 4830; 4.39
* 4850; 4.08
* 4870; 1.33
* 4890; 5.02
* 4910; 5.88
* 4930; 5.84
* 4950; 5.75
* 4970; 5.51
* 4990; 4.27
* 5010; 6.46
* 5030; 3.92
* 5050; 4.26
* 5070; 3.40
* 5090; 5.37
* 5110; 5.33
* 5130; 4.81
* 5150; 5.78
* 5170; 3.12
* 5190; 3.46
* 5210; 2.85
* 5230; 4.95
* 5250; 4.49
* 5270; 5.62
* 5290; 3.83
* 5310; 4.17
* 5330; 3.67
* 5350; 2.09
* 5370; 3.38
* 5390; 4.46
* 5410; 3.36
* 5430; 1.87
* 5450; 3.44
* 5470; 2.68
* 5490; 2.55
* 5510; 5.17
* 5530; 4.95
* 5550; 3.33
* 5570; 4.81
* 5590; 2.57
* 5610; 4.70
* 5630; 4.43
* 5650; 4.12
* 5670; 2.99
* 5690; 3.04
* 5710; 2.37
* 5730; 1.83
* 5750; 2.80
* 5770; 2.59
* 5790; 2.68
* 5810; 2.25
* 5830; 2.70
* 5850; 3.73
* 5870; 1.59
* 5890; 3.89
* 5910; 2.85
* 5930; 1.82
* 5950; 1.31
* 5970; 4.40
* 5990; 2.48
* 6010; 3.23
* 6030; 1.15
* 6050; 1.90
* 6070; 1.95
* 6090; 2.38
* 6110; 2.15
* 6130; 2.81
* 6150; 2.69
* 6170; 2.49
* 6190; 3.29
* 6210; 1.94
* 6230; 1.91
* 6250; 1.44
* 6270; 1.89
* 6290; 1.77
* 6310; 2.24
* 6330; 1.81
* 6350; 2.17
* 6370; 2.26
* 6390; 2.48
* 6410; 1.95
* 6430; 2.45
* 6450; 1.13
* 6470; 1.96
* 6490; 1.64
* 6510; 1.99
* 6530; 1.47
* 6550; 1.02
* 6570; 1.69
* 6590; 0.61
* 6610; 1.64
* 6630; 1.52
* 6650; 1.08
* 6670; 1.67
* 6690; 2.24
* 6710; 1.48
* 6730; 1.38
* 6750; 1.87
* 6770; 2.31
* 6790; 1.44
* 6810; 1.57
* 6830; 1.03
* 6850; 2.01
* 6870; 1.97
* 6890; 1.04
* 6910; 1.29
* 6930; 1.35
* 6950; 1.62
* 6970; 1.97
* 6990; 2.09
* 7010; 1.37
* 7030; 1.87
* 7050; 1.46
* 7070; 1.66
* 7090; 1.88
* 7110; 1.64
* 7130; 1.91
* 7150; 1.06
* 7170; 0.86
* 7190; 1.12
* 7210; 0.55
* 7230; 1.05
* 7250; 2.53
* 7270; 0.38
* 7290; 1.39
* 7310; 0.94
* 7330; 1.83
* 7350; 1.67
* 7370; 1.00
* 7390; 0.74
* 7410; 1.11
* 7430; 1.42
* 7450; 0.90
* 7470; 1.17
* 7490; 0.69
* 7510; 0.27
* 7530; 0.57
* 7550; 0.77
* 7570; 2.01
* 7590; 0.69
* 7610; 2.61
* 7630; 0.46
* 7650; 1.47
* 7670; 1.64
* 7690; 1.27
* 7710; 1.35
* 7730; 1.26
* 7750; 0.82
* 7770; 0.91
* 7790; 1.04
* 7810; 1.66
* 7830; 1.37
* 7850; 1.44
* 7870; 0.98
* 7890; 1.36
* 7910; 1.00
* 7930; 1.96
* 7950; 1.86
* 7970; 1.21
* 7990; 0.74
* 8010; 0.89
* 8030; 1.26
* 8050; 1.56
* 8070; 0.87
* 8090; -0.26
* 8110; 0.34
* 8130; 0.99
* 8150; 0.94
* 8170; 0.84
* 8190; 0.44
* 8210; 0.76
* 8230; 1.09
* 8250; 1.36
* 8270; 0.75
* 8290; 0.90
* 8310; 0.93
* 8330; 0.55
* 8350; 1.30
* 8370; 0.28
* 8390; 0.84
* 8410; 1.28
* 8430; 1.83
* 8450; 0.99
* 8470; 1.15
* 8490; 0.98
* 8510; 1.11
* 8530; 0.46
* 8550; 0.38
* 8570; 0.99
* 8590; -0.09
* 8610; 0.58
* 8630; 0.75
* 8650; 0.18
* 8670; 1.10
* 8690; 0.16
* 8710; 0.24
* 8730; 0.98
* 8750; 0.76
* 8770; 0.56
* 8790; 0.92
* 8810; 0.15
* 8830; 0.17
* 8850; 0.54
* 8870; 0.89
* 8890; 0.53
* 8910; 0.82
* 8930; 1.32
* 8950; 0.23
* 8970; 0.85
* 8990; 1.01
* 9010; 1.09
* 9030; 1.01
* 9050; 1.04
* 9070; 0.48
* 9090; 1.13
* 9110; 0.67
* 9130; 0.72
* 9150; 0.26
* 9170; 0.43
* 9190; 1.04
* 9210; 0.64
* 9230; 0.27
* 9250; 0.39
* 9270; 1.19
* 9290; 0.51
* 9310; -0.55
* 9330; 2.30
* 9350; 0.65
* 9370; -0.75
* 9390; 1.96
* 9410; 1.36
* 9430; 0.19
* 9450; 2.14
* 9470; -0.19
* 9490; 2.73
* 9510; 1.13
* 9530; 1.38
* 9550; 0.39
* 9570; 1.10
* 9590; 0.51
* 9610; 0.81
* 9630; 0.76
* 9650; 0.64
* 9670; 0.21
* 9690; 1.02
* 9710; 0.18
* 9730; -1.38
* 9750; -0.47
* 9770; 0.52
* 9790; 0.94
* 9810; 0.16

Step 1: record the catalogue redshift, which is 0.00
